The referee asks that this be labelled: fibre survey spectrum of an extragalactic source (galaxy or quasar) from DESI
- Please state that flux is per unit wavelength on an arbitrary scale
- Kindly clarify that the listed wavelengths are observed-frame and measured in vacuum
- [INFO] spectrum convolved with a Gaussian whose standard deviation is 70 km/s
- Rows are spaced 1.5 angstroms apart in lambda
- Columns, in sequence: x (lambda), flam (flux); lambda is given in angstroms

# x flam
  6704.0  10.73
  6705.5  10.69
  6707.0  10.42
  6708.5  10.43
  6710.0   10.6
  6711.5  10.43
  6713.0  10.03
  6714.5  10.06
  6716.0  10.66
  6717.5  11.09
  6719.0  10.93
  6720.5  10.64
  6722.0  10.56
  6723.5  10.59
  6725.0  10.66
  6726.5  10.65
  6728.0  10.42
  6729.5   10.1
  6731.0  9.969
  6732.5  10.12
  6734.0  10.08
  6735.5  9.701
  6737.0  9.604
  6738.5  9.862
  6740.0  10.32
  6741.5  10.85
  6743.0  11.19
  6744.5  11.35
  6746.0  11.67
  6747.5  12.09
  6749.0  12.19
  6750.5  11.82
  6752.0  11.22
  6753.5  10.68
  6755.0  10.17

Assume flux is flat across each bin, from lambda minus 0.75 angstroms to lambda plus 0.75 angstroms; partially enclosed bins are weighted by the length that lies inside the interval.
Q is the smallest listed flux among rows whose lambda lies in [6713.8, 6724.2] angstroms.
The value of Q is 10.06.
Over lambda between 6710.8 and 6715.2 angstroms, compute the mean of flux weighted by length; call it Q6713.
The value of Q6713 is 10.2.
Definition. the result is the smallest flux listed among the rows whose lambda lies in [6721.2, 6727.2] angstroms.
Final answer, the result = 10.56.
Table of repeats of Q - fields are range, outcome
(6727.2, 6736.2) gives 9.701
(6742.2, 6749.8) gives 11.19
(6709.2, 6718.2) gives 10.03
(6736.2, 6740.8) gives 9.604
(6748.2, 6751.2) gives 11.82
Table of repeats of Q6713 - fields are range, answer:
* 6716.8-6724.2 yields 10.8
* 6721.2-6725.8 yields 10.6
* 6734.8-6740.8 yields 9.88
